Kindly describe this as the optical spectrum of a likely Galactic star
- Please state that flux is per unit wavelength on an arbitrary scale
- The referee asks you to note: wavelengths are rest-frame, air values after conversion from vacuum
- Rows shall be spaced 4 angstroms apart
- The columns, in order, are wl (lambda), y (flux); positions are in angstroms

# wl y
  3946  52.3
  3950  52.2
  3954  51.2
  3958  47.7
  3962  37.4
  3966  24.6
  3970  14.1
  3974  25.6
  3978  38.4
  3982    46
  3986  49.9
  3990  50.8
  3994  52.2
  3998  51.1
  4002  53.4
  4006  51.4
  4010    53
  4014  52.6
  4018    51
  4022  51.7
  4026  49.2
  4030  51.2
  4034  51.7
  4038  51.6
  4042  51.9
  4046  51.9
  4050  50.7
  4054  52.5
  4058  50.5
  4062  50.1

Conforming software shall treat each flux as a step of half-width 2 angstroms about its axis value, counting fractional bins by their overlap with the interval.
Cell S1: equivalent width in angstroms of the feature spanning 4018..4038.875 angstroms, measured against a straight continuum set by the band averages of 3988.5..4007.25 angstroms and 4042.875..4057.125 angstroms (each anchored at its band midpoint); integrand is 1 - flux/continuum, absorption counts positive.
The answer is 0.3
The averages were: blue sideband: 51.8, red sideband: 51.6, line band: 51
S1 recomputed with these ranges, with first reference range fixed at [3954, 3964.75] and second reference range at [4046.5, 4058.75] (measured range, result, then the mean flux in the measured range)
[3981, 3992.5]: -0.99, 49.3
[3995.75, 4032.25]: -2.88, 51.6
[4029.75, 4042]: -0.43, 51.6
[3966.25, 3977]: 5.30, 22.3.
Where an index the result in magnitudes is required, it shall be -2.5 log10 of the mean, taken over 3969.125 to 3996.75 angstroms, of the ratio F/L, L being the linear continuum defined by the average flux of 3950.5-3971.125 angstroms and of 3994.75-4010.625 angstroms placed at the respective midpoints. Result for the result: 0.121 mag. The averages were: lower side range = 37.1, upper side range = 52.2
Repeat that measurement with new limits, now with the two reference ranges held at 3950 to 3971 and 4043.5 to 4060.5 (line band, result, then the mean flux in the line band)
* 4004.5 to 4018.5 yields -0.153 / 52.1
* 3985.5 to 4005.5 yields -0.201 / 51.6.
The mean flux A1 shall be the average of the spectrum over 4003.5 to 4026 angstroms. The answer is 51.7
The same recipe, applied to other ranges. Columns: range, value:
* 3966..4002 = 40.8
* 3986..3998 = 51.2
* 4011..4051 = 51.4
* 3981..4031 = 51.1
